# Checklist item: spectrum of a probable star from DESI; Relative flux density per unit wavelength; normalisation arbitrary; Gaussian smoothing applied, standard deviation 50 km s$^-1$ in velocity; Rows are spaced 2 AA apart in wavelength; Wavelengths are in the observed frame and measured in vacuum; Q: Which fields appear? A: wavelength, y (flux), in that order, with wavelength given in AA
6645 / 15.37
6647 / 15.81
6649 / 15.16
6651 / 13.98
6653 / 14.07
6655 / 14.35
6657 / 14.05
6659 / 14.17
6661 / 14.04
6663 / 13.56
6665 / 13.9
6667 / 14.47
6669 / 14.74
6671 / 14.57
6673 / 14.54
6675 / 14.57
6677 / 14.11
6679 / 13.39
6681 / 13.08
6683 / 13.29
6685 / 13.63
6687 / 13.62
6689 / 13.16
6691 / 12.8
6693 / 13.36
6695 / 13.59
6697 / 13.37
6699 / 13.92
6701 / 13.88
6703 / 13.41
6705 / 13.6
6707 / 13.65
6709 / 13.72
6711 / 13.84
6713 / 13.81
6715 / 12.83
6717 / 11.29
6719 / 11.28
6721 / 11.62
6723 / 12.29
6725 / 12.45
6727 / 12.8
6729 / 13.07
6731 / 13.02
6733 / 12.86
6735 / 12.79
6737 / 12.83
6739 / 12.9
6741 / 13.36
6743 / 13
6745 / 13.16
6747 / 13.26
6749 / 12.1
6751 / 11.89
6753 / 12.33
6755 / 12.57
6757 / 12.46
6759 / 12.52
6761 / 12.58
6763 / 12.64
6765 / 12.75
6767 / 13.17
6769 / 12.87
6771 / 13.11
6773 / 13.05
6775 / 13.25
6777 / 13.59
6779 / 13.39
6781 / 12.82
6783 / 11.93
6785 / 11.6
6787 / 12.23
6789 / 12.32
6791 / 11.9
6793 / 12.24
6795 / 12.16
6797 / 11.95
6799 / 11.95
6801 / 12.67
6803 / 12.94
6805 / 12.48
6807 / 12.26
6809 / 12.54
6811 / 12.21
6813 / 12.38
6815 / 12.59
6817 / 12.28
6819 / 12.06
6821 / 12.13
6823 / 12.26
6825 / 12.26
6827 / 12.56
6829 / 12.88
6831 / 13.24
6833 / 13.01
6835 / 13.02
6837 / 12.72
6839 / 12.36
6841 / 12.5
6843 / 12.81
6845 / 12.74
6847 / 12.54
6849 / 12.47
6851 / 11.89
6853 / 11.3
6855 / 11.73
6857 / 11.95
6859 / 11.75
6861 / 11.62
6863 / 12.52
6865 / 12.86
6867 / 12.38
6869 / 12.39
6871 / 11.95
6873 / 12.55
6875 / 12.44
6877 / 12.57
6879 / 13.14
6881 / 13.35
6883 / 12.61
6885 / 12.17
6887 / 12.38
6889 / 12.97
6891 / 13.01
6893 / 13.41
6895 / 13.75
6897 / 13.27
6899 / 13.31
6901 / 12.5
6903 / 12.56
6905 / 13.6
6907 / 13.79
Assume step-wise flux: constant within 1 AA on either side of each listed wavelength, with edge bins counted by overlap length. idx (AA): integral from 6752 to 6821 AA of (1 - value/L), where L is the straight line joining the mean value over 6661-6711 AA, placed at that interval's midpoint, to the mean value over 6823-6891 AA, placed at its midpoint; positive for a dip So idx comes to 2.6 AA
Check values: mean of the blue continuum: 13.8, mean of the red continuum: 12.5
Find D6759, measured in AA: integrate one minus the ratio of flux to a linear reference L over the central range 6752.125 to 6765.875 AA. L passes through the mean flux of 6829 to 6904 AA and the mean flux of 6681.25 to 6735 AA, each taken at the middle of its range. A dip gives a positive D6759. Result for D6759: 0.39 AA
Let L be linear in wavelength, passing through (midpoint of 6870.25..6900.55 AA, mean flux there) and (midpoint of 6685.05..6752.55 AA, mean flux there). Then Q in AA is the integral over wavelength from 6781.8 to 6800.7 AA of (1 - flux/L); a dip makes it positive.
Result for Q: 1.3 AA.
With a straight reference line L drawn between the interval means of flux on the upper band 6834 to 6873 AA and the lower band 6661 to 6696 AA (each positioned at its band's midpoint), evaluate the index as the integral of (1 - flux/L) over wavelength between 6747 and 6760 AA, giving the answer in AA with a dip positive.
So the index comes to 0.8 AA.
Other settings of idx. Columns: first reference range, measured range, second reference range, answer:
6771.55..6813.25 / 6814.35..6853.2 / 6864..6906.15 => 0.39 AA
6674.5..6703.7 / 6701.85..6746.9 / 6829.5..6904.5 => 1.50 AA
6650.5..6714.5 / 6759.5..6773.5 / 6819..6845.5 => 0.30 AA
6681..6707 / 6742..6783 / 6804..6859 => 0.41 AA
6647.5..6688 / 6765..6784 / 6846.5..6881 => 0.13 AA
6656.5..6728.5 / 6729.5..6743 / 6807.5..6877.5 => 0.18 AA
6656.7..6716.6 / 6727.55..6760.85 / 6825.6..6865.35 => 1.25 AA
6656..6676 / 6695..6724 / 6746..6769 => 0.89 AA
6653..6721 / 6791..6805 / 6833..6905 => 0.73 AA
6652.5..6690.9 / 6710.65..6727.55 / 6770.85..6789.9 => 1.26 AA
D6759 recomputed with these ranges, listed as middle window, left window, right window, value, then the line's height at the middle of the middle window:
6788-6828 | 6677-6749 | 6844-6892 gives 1.10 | 12.7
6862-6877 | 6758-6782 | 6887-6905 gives 0.70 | 13.1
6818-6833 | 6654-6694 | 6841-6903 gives 0.39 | 12.9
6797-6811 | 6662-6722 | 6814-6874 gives 0.28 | 12.7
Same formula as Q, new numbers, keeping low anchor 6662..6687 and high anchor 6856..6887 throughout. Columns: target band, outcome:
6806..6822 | 0.7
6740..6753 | 0.6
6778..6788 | 0.6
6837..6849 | 0.0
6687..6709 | 0.5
